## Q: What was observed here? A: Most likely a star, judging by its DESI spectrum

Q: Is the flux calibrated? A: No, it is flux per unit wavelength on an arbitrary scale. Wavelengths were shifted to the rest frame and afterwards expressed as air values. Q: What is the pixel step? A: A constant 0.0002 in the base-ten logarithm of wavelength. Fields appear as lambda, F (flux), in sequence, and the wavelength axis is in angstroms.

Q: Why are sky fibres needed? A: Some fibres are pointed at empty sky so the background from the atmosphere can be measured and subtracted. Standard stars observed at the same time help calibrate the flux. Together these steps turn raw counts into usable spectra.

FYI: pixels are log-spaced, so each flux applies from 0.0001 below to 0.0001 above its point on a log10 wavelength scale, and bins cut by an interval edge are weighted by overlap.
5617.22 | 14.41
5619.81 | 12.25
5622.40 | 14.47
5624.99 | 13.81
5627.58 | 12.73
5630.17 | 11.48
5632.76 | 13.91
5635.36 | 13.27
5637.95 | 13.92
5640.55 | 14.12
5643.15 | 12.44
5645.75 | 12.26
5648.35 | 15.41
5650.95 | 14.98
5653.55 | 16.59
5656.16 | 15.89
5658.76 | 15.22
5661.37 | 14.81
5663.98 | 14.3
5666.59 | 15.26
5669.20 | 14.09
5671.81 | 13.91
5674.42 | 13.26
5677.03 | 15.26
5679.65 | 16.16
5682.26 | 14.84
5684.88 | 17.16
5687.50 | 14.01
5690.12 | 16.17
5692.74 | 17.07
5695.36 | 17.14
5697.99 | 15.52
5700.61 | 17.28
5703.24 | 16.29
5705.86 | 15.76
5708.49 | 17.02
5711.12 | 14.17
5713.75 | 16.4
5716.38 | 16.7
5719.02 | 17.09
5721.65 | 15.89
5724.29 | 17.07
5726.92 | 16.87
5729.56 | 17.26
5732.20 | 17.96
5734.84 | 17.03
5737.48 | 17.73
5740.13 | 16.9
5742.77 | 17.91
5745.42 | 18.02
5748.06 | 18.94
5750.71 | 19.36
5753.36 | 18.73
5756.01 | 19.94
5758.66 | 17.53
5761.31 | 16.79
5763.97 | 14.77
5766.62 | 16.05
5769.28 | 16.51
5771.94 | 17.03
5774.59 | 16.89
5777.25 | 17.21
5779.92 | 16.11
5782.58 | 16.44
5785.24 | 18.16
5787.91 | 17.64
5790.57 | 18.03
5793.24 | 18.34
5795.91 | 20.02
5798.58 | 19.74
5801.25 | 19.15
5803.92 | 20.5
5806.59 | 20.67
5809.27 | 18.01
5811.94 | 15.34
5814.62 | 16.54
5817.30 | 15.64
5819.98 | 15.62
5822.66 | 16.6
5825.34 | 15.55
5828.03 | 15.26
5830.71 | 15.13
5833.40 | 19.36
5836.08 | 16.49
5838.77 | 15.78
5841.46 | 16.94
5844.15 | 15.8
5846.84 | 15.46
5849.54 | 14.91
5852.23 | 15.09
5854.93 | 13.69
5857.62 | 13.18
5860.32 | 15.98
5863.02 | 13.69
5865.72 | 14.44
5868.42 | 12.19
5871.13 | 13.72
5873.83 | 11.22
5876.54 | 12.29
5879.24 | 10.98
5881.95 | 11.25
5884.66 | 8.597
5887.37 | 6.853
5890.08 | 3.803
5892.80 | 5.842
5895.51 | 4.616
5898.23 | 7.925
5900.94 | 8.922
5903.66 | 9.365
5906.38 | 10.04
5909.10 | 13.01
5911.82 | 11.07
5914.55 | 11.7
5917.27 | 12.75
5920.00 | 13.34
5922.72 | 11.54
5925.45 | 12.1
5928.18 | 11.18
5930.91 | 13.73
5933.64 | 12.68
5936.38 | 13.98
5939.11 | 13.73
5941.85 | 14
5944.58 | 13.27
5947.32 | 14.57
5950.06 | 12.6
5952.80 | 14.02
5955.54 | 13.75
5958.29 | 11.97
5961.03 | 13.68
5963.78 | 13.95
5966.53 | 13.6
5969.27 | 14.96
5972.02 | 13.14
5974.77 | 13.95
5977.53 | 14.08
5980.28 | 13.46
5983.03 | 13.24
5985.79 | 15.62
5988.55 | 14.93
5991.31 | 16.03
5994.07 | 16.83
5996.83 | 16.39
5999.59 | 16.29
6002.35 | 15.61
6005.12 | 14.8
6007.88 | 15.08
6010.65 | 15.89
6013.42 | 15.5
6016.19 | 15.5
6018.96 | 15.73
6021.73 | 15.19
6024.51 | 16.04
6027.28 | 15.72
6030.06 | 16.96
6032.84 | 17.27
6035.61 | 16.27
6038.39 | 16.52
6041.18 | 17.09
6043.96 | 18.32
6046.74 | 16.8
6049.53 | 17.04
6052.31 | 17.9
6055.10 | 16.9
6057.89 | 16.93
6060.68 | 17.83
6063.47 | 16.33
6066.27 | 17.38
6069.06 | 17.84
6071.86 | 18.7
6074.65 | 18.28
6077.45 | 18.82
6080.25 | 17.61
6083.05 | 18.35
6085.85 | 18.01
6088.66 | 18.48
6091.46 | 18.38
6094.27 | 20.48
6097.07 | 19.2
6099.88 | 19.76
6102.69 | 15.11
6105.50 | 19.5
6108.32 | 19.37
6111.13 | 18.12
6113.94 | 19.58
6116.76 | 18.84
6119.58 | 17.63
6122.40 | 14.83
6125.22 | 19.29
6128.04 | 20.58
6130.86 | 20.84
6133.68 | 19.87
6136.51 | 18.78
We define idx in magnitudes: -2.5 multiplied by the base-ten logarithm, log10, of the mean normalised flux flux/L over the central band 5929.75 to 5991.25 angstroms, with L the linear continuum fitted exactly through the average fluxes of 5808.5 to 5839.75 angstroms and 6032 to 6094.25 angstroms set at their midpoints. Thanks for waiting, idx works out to 0.229 mag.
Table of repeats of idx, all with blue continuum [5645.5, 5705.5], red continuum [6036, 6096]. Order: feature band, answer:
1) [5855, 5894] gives 0.44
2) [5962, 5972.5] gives 0.23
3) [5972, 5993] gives 0.20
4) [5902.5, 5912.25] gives 0.47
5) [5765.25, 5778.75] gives -0.05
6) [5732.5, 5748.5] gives -0.12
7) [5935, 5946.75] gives 0.23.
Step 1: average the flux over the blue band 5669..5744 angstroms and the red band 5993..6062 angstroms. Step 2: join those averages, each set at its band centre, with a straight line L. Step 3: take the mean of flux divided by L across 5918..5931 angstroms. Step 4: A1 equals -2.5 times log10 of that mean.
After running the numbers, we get 0.31 mag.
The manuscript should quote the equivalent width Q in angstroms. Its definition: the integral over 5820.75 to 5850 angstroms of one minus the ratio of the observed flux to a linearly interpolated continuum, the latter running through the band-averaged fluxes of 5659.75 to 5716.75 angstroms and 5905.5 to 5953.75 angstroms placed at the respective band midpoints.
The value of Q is -4.84 angstroms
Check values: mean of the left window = 15.6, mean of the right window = 12.8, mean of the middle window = 16.1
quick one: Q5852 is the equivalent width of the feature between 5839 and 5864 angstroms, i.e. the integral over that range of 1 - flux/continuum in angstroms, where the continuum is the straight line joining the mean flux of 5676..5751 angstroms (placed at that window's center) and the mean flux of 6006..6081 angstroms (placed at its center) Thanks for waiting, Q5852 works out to 2.6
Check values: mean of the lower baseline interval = 16.7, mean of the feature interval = 15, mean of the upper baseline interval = 16.9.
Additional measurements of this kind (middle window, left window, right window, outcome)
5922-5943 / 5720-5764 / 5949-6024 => 3.34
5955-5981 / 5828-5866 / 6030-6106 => 4.77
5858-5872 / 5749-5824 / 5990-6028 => 2.48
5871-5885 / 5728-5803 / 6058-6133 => 5.17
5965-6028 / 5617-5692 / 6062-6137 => 8.82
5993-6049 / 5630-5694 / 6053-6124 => 4.32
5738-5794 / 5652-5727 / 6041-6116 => -4.41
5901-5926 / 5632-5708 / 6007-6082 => 7.31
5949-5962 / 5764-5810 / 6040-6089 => 3.35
